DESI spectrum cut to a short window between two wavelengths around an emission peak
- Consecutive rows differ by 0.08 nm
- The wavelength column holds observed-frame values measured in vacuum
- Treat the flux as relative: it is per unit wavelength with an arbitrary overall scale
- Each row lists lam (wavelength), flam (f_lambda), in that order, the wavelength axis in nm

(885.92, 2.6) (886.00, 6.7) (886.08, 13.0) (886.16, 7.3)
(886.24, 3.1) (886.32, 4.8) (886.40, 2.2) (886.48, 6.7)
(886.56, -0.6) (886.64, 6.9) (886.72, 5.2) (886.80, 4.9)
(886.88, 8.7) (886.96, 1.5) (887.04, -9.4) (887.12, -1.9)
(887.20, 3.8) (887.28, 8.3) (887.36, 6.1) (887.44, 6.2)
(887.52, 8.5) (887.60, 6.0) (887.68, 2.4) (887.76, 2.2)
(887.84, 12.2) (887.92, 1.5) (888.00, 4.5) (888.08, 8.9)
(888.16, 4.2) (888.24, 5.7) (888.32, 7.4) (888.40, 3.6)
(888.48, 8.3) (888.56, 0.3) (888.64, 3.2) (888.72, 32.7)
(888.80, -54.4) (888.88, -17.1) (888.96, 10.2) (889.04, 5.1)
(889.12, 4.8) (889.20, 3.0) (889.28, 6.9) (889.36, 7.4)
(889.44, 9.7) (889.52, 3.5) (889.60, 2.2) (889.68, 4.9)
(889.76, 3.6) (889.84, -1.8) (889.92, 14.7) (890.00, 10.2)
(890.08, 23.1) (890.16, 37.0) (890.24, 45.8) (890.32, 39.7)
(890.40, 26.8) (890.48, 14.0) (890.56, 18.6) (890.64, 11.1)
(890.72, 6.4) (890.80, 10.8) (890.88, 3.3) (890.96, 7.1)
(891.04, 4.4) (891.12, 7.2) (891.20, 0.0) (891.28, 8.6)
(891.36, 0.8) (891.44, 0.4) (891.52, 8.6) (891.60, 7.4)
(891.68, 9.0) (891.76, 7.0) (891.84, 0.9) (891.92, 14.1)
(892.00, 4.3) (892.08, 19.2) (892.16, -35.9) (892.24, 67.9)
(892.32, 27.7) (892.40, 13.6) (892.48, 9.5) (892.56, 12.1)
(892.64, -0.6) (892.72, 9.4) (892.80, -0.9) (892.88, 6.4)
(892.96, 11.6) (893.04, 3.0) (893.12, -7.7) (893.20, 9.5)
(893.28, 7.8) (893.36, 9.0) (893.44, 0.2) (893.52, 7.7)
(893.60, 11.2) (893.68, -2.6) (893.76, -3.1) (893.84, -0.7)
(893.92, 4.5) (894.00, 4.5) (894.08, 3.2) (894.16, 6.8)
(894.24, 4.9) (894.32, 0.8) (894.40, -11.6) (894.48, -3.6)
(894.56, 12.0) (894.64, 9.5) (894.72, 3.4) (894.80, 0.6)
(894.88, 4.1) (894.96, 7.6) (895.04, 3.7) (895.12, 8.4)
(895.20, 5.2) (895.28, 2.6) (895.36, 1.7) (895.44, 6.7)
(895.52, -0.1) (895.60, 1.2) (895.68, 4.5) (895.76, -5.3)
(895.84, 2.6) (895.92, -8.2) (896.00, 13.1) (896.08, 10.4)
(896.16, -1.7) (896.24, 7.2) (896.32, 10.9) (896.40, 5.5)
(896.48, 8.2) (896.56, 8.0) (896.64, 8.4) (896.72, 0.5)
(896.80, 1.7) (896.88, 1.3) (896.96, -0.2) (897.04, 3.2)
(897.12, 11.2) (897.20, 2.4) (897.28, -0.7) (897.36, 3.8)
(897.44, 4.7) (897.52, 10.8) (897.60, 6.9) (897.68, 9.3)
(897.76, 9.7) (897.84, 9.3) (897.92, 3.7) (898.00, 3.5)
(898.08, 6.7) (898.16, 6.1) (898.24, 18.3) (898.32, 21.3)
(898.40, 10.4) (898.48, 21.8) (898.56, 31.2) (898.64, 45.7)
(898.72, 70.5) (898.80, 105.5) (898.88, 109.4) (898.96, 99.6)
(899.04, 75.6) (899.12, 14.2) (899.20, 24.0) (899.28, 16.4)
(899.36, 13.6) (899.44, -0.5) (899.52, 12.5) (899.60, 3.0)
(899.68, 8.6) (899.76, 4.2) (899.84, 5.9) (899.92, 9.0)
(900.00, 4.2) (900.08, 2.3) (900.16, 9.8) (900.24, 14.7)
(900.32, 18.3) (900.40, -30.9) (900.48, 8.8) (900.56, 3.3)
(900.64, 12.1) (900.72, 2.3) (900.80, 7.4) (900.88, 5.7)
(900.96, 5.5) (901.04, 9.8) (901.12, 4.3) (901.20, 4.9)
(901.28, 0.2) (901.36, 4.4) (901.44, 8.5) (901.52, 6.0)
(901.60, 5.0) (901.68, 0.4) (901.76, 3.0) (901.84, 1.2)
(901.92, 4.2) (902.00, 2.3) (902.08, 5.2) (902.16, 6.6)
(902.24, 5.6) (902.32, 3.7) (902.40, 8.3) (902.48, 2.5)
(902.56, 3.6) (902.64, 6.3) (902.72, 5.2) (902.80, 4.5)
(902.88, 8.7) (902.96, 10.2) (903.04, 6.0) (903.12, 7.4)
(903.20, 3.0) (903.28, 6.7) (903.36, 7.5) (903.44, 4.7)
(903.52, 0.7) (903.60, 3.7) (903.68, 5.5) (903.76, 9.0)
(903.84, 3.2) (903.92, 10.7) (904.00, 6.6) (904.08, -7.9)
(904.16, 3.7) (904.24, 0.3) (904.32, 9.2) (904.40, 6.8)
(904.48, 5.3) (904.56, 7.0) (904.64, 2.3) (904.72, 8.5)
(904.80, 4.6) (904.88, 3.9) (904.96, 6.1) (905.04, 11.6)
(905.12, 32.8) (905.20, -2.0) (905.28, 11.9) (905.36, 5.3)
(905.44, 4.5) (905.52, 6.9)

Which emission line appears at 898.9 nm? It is [O III] 5007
